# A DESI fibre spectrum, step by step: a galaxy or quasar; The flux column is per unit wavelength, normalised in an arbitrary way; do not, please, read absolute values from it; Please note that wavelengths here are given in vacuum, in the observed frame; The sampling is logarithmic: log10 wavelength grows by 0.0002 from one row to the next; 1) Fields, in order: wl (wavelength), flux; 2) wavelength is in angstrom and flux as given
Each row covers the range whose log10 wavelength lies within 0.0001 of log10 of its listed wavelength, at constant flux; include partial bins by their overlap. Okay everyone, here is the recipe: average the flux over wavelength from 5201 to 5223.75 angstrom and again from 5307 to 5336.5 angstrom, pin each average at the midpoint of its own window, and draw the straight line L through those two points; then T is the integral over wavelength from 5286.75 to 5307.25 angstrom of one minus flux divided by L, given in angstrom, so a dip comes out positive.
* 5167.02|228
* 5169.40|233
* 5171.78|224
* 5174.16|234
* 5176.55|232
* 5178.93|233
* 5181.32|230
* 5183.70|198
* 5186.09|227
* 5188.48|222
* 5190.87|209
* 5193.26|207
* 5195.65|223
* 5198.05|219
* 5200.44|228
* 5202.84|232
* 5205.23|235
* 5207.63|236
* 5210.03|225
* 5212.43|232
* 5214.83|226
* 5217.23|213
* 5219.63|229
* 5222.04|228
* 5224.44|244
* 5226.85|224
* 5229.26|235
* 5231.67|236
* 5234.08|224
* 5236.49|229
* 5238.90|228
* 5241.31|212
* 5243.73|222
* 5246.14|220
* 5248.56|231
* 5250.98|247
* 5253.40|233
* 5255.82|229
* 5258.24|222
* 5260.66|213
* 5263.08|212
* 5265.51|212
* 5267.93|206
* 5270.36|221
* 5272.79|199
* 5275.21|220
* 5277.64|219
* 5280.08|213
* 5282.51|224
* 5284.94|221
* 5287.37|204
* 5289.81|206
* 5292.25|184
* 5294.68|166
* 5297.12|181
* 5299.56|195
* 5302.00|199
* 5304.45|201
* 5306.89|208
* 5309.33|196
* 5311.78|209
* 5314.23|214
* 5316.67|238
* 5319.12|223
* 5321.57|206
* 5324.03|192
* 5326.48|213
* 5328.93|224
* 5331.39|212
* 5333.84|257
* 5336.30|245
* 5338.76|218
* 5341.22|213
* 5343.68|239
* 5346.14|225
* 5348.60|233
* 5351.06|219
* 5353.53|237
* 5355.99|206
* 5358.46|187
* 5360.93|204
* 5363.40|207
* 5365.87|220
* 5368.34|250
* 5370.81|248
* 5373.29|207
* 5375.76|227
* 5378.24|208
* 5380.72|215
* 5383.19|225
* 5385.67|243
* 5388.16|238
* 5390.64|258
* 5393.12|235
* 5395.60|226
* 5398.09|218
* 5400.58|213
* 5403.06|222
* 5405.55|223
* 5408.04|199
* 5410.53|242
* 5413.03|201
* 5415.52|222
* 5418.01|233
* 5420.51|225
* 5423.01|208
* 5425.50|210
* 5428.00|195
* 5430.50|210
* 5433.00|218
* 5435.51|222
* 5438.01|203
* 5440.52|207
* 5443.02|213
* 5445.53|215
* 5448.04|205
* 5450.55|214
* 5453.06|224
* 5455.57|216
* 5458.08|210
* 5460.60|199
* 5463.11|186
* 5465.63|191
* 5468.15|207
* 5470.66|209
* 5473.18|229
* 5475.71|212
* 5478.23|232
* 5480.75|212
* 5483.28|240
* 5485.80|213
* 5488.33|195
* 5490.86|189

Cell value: 2.5 angstrom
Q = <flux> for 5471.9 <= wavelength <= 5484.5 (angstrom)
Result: 225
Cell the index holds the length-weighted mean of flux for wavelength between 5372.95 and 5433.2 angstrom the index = 221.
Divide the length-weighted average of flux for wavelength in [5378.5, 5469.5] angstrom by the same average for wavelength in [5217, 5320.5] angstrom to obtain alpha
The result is 1.00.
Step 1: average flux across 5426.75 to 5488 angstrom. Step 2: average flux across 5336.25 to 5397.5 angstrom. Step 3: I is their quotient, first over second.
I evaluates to 0.9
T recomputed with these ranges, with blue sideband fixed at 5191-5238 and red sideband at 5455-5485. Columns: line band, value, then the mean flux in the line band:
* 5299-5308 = 0.8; 201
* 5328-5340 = -0.6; 231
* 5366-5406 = -2.1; 228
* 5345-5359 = 0.0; 219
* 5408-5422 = -0.4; 222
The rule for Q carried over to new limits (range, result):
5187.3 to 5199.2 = 216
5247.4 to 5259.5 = 232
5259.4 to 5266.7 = 212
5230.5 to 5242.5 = 226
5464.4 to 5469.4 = 199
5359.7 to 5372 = 226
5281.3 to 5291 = 214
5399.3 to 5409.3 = 214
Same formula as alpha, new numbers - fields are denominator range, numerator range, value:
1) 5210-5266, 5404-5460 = 0.95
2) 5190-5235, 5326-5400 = 0.99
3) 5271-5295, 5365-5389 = 1.10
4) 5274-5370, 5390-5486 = 1.01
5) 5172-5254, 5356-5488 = 0.96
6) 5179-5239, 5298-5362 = 0.96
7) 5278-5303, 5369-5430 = 1.11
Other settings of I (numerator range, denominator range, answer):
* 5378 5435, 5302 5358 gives 1.01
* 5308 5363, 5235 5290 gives 1.00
